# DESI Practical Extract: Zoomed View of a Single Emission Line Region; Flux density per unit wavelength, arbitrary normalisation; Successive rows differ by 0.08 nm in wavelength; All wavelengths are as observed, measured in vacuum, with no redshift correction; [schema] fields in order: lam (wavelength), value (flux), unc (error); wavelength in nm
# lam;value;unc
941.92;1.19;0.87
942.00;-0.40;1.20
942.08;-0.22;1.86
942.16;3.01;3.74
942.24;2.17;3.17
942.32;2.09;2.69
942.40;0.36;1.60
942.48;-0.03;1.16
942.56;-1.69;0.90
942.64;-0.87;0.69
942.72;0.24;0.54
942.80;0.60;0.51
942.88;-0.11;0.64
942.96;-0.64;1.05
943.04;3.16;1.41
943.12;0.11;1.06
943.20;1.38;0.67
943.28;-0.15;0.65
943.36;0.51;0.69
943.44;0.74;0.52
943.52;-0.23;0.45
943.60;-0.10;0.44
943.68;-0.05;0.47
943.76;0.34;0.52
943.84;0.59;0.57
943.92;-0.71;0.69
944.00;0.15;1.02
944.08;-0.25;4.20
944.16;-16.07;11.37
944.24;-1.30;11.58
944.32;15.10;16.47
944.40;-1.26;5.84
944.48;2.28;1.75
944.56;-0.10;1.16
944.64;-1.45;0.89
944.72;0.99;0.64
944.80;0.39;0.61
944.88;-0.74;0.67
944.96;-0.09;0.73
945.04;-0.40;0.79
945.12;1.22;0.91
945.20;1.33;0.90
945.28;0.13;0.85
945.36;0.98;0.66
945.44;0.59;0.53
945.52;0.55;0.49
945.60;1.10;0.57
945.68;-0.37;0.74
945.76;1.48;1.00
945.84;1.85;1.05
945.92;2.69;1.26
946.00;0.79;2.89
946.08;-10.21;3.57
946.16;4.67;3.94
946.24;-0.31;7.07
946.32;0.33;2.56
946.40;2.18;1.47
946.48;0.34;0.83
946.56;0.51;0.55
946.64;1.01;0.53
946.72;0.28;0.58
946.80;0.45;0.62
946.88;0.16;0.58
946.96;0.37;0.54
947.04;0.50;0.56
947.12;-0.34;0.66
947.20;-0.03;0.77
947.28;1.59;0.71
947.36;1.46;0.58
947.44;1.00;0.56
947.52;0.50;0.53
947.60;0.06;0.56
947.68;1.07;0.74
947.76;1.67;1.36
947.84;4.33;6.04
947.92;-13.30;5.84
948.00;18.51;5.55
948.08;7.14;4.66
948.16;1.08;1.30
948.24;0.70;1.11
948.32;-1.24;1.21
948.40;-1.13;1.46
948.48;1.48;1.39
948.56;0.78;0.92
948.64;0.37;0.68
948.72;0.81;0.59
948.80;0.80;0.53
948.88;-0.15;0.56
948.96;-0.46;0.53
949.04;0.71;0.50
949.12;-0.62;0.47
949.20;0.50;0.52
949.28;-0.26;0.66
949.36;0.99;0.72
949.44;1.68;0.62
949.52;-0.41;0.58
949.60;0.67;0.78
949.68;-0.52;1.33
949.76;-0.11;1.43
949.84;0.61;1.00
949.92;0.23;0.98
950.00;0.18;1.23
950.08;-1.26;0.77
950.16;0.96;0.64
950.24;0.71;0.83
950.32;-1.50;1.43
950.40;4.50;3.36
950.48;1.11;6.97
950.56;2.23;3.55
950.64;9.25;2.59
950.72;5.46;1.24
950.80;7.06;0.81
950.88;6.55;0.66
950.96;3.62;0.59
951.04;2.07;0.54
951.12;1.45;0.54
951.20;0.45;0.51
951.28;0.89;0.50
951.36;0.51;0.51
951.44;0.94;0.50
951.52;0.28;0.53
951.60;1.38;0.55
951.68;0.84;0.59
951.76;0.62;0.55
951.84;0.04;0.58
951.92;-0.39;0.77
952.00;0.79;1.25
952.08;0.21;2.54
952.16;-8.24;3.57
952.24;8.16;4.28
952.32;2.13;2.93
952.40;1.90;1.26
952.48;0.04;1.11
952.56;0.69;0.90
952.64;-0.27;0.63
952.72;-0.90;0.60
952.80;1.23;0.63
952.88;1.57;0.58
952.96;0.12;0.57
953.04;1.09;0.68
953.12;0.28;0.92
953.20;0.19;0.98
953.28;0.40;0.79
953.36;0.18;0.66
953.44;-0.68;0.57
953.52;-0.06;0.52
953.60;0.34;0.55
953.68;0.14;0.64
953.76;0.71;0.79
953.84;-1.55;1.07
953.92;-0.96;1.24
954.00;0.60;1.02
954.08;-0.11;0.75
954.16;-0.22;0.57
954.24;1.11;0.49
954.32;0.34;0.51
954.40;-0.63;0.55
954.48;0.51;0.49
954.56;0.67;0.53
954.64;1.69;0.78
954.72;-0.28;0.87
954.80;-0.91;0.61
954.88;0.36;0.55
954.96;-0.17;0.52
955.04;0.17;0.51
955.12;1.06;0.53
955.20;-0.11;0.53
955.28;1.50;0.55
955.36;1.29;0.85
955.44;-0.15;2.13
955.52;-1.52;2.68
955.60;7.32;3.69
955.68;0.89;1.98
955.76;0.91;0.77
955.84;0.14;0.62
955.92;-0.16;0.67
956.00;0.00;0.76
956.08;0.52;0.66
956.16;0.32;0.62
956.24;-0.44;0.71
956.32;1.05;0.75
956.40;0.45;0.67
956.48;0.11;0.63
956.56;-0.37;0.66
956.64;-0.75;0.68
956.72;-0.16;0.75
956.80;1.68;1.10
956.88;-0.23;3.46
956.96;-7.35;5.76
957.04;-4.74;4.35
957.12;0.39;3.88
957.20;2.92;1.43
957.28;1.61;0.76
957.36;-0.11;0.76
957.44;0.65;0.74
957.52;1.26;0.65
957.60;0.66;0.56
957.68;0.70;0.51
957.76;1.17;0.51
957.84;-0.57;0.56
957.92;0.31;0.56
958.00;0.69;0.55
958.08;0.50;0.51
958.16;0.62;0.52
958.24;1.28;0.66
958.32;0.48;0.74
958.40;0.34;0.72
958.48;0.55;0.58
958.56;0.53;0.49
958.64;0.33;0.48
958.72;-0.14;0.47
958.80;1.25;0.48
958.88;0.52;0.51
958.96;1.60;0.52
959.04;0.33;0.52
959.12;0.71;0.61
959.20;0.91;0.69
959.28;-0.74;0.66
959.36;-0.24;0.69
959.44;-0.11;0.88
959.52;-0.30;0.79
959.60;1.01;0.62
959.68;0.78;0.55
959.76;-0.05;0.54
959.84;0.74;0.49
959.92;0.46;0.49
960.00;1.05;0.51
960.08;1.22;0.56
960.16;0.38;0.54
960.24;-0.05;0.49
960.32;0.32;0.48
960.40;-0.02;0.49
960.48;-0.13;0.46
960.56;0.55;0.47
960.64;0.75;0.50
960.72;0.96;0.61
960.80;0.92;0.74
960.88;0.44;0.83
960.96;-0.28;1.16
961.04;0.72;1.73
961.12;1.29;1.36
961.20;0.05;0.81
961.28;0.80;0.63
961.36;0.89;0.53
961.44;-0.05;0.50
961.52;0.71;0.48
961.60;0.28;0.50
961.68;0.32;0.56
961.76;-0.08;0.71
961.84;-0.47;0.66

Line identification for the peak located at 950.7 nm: [O III]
